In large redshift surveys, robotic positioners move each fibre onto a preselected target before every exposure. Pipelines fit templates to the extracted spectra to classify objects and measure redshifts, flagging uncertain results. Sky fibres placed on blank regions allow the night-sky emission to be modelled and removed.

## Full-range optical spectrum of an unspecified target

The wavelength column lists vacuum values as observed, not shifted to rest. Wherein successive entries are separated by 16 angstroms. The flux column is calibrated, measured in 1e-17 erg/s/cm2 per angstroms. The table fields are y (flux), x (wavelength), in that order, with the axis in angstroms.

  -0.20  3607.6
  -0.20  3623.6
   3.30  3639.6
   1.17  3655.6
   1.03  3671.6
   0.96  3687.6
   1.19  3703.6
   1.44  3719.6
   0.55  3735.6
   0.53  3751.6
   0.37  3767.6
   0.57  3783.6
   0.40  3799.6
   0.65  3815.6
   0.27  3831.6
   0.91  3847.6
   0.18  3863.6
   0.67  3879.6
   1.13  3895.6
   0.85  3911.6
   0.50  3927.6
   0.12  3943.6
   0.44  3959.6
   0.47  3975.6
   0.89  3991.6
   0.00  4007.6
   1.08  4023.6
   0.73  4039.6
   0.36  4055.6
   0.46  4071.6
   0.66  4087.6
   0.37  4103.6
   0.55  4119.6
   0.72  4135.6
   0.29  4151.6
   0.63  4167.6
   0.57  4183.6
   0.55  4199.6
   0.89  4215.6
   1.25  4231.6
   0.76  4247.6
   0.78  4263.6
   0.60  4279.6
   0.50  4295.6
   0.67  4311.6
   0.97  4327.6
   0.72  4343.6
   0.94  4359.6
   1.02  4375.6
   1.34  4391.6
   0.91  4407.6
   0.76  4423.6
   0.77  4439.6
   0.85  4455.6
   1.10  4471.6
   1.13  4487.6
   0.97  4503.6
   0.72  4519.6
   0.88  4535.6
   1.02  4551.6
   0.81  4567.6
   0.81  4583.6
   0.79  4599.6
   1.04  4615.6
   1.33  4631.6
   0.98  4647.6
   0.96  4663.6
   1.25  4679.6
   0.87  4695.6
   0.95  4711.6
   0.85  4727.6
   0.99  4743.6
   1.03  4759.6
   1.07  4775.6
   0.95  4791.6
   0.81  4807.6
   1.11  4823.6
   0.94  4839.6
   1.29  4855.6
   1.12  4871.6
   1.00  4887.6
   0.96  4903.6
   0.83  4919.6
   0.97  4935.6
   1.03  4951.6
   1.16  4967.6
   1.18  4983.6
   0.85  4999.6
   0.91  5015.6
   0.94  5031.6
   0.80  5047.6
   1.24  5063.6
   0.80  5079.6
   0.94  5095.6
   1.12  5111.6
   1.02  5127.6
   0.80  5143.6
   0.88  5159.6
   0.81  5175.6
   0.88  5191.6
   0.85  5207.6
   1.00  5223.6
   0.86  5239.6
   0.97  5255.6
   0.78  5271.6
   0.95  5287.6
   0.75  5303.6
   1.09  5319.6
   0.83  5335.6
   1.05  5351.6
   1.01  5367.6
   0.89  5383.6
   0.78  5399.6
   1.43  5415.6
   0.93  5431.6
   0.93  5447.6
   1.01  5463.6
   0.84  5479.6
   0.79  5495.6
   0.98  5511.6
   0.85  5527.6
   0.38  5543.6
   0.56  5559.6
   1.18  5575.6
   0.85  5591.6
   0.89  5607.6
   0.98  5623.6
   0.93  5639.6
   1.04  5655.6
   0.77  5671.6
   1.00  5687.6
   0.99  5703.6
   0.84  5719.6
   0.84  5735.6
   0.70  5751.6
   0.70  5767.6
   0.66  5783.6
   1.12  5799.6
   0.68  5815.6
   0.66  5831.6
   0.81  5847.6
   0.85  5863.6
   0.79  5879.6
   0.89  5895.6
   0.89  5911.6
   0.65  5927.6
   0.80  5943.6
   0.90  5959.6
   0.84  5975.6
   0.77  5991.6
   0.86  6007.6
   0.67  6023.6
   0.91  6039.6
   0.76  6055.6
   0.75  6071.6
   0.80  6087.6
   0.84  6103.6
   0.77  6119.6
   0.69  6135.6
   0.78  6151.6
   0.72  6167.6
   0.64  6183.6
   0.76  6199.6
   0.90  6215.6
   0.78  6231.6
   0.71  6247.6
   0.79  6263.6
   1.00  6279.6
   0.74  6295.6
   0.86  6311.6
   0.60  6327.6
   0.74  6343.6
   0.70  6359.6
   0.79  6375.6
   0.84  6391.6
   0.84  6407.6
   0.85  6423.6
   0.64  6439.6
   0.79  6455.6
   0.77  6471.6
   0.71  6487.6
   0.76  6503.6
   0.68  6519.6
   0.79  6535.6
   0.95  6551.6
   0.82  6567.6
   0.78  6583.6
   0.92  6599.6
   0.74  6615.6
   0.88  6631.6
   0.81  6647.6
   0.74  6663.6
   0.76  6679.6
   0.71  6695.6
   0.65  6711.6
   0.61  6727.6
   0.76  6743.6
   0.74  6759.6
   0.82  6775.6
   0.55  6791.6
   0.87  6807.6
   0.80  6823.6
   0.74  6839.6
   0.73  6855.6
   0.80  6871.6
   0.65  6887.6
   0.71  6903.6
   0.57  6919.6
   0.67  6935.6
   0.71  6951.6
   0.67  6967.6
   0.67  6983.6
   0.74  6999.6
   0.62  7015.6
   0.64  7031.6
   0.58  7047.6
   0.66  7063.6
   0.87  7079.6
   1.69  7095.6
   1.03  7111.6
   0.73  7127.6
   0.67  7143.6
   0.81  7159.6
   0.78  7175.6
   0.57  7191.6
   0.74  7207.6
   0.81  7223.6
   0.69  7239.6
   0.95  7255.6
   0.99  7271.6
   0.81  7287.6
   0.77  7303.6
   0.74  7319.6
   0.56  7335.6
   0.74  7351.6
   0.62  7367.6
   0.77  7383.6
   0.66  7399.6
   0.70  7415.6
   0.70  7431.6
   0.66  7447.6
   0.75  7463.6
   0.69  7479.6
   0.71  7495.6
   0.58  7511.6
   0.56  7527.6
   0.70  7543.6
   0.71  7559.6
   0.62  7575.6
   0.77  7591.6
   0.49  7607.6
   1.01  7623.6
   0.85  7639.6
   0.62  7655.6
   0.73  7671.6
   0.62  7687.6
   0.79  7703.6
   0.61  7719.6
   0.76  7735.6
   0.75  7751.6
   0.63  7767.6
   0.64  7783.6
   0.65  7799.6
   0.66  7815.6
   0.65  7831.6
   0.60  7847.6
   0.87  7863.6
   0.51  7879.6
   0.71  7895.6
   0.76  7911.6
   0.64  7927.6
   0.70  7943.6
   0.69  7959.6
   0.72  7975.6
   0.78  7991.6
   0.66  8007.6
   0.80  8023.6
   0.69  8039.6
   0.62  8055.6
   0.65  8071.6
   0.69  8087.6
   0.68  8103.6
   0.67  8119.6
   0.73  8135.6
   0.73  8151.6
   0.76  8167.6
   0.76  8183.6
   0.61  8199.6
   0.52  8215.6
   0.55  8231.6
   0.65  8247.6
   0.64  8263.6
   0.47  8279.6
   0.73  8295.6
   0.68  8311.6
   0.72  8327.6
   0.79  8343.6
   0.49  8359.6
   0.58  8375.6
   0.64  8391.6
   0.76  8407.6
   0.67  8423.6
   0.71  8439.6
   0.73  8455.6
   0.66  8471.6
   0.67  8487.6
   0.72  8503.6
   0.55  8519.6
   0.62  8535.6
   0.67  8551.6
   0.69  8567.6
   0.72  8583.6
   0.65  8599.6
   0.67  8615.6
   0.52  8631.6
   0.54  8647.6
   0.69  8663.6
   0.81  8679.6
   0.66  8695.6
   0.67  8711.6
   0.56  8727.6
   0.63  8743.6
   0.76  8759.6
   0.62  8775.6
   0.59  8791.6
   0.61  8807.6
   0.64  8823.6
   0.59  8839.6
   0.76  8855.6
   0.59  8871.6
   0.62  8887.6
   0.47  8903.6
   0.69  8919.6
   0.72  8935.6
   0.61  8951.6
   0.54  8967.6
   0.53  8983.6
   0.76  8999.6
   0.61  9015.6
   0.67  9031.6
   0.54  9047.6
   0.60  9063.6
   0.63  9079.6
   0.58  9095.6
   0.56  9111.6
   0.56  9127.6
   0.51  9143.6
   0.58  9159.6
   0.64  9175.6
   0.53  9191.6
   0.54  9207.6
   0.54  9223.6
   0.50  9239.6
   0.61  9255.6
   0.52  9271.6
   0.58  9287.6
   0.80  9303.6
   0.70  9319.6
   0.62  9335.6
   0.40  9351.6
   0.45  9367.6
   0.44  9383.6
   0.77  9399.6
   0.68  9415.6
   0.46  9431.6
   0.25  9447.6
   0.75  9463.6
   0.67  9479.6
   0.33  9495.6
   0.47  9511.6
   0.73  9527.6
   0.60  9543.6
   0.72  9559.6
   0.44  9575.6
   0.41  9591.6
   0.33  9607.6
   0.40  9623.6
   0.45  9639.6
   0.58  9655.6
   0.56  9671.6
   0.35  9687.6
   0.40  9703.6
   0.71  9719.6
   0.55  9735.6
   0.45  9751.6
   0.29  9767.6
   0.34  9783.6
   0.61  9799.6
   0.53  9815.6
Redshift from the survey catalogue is 0.080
